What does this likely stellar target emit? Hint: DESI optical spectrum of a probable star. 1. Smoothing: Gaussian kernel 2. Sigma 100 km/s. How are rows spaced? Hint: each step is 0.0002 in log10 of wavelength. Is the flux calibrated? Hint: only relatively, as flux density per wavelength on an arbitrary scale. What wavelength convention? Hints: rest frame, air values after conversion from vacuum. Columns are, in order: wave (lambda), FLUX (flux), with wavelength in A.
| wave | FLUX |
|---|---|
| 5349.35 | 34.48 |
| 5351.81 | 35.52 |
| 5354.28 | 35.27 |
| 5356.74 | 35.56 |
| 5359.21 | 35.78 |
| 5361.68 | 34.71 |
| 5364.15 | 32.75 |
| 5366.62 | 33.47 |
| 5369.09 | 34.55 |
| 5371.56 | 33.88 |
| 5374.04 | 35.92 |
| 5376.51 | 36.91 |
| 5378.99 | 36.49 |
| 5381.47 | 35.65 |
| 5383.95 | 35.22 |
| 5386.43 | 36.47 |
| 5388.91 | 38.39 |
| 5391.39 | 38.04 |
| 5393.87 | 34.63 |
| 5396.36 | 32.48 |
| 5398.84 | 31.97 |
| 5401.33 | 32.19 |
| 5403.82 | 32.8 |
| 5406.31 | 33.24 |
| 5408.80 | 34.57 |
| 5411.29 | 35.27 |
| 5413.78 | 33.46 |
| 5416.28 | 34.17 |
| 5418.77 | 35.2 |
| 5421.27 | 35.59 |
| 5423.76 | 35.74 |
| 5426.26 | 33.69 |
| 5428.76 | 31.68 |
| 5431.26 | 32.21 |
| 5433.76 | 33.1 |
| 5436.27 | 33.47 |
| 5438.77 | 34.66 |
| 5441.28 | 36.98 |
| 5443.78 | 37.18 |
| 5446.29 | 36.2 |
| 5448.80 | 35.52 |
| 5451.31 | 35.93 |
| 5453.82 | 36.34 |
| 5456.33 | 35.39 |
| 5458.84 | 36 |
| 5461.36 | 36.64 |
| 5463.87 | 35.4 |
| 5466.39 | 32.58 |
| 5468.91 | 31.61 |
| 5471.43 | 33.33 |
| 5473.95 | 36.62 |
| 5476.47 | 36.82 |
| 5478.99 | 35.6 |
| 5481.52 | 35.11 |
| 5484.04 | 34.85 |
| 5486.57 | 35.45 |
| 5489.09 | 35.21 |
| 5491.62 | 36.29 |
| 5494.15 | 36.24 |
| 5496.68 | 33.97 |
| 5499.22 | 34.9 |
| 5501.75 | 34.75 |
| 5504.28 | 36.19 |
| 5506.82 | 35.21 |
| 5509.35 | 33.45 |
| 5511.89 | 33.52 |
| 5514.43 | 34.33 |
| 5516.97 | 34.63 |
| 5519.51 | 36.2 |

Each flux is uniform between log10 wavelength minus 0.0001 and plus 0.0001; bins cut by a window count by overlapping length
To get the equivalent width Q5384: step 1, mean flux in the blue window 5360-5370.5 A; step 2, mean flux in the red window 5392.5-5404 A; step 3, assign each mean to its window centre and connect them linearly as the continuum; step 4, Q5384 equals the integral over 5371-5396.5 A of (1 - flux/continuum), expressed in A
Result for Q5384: -2.0 A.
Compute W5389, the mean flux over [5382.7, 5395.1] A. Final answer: 36.6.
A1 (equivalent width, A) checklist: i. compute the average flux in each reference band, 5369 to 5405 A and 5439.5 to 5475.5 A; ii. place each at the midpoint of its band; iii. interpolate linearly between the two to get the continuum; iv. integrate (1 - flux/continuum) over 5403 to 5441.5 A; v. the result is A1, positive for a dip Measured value 1.3 A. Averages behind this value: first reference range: 35.1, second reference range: 35.4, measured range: 34.1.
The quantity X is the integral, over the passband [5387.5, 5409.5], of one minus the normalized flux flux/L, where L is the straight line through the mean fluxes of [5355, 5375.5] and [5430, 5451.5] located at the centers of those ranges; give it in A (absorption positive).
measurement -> 0.3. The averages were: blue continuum 34.6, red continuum 35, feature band 34.3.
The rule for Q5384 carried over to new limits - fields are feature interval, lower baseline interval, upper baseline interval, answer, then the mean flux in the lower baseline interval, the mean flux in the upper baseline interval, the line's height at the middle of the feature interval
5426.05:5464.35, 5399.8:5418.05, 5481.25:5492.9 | -0.6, 33.7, 35.4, 34.5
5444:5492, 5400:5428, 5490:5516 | -1.0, 34.1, 34.9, 34.6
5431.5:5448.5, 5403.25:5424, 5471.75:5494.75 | -0.1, 34.4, 35.7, 34.9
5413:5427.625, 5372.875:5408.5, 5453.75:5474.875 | 0.1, 35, 34.8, 34.9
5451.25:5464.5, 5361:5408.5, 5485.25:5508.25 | -0.3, 34.7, 35.3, 35.1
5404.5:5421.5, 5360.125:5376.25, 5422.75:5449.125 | 0.1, 34.4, 34.5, 34.5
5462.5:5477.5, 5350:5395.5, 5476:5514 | 0.3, 35.5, 35.1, 35.2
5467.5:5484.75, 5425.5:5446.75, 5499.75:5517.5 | -0.2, 34.3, 34.6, 34.5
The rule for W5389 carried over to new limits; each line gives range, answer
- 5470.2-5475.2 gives 35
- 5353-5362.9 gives 35.3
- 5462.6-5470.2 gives 33.2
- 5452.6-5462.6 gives 36.1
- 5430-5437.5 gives 32.9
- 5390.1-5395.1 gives 36.4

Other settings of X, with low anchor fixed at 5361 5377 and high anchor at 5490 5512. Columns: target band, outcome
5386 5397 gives -0.5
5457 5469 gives 0.0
